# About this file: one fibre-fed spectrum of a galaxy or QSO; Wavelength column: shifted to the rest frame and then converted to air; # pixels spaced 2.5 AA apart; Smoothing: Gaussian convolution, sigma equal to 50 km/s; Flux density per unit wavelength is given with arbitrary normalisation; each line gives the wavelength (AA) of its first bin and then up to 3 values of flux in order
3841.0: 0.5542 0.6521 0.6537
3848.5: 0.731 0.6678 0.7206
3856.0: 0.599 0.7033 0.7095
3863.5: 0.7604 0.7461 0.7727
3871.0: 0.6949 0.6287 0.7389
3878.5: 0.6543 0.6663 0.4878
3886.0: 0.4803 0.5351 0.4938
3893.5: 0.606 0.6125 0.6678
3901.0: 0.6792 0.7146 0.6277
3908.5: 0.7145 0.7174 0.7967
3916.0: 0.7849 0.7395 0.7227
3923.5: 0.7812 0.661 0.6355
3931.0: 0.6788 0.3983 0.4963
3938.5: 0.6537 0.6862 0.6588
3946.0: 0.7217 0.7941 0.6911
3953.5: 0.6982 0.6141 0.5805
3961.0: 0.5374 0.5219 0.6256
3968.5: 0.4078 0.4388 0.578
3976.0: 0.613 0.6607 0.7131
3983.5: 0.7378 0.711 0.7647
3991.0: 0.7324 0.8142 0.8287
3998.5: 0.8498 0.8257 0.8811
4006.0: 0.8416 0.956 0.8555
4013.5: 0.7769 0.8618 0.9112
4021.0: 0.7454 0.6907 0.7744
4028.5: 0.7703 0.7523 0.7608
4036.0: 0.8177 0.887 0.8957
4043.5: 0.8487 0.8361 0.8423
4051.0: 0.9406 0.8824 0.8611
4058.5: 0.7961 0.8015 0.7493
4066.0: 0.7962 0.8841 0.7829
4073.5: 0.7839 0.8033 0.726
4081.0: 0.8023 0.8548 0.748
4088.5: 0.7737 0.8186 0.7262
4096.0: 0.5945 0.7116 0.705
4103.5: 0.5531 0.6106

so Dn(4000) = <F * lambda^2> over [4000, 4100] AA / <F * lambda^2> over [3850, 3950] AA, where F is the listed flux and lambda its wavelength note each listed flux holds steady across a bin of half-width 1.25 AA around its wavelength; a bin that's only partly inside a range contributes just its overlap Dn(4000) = 1.3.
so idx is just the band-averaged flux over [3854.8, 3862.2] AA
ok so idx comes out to 0.671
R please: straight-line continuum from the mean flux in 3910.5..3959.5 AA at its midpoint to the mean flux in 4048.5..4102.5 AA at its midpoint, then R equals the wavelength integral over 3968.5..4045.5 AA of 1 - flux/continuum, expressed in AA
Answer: -3.9 AA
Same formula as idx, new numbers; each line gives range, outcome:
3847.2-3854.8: 0.705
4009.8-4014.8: 0.816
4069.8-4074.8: 0.784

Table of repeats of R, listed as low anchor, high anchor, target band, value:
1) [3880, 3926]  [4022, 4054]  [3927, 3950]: 2.1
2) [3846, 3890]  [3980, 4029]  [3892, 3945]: 3.5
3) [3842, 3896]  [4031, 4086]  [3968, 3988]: 3.5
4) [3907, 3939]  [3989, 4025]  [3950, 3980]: 6.7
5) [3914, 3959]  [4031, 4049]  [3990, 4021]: -2.4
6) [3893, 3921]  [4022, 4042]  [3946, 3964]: 2.2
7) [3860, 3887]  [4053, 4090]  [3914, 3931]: -0.5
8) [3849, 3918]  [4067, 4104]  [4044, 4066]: -2.8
